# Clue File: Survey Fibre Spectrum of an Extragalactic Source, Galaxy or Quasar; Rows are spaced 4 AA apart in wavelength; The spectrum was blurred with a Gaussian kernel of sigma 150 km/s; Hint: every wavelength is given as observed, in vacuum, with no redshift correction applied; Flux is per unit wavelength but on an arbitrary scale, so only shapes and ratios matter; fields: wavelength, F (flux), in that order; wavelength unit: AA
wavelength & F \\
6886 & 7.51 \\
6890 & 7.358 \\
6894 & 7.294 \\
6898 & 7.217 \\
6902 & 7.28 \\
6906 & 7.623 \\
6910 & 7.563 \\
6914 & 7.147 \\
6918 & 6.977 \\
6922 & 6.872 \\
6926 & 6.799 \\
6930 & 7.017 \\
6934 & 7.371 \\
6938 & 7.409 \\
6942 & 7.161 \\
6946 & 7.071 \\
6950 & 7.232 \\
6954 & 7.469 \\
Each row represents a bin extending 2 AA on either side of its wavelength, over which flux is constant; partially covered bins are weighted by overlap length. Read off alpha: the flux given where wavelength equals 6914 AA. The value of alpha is 7.147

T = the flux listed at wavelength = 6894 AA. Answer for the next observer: 7.294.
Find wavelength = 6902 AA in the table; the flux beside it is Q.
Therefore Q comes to 7.28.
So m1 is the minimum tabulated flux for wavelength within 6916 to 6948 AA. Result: 6.799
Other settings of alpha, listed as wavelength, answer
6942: 7.161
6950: 7.232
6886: 7.51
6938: 7.409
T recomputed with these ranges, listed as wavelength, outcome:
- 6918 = 6.977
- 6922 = 6.872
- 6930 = 7.017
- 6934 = 7.371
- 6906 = 7.623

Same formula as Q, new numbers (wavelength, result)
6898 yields 7.217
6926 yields 6.799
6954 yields 7.469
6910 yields 7.563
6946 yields 7.071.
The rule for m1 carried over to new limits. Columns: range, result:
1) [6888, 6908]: 7.217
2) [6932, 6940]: 7.371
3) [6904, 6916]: 7.147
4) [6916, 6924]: 6.872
